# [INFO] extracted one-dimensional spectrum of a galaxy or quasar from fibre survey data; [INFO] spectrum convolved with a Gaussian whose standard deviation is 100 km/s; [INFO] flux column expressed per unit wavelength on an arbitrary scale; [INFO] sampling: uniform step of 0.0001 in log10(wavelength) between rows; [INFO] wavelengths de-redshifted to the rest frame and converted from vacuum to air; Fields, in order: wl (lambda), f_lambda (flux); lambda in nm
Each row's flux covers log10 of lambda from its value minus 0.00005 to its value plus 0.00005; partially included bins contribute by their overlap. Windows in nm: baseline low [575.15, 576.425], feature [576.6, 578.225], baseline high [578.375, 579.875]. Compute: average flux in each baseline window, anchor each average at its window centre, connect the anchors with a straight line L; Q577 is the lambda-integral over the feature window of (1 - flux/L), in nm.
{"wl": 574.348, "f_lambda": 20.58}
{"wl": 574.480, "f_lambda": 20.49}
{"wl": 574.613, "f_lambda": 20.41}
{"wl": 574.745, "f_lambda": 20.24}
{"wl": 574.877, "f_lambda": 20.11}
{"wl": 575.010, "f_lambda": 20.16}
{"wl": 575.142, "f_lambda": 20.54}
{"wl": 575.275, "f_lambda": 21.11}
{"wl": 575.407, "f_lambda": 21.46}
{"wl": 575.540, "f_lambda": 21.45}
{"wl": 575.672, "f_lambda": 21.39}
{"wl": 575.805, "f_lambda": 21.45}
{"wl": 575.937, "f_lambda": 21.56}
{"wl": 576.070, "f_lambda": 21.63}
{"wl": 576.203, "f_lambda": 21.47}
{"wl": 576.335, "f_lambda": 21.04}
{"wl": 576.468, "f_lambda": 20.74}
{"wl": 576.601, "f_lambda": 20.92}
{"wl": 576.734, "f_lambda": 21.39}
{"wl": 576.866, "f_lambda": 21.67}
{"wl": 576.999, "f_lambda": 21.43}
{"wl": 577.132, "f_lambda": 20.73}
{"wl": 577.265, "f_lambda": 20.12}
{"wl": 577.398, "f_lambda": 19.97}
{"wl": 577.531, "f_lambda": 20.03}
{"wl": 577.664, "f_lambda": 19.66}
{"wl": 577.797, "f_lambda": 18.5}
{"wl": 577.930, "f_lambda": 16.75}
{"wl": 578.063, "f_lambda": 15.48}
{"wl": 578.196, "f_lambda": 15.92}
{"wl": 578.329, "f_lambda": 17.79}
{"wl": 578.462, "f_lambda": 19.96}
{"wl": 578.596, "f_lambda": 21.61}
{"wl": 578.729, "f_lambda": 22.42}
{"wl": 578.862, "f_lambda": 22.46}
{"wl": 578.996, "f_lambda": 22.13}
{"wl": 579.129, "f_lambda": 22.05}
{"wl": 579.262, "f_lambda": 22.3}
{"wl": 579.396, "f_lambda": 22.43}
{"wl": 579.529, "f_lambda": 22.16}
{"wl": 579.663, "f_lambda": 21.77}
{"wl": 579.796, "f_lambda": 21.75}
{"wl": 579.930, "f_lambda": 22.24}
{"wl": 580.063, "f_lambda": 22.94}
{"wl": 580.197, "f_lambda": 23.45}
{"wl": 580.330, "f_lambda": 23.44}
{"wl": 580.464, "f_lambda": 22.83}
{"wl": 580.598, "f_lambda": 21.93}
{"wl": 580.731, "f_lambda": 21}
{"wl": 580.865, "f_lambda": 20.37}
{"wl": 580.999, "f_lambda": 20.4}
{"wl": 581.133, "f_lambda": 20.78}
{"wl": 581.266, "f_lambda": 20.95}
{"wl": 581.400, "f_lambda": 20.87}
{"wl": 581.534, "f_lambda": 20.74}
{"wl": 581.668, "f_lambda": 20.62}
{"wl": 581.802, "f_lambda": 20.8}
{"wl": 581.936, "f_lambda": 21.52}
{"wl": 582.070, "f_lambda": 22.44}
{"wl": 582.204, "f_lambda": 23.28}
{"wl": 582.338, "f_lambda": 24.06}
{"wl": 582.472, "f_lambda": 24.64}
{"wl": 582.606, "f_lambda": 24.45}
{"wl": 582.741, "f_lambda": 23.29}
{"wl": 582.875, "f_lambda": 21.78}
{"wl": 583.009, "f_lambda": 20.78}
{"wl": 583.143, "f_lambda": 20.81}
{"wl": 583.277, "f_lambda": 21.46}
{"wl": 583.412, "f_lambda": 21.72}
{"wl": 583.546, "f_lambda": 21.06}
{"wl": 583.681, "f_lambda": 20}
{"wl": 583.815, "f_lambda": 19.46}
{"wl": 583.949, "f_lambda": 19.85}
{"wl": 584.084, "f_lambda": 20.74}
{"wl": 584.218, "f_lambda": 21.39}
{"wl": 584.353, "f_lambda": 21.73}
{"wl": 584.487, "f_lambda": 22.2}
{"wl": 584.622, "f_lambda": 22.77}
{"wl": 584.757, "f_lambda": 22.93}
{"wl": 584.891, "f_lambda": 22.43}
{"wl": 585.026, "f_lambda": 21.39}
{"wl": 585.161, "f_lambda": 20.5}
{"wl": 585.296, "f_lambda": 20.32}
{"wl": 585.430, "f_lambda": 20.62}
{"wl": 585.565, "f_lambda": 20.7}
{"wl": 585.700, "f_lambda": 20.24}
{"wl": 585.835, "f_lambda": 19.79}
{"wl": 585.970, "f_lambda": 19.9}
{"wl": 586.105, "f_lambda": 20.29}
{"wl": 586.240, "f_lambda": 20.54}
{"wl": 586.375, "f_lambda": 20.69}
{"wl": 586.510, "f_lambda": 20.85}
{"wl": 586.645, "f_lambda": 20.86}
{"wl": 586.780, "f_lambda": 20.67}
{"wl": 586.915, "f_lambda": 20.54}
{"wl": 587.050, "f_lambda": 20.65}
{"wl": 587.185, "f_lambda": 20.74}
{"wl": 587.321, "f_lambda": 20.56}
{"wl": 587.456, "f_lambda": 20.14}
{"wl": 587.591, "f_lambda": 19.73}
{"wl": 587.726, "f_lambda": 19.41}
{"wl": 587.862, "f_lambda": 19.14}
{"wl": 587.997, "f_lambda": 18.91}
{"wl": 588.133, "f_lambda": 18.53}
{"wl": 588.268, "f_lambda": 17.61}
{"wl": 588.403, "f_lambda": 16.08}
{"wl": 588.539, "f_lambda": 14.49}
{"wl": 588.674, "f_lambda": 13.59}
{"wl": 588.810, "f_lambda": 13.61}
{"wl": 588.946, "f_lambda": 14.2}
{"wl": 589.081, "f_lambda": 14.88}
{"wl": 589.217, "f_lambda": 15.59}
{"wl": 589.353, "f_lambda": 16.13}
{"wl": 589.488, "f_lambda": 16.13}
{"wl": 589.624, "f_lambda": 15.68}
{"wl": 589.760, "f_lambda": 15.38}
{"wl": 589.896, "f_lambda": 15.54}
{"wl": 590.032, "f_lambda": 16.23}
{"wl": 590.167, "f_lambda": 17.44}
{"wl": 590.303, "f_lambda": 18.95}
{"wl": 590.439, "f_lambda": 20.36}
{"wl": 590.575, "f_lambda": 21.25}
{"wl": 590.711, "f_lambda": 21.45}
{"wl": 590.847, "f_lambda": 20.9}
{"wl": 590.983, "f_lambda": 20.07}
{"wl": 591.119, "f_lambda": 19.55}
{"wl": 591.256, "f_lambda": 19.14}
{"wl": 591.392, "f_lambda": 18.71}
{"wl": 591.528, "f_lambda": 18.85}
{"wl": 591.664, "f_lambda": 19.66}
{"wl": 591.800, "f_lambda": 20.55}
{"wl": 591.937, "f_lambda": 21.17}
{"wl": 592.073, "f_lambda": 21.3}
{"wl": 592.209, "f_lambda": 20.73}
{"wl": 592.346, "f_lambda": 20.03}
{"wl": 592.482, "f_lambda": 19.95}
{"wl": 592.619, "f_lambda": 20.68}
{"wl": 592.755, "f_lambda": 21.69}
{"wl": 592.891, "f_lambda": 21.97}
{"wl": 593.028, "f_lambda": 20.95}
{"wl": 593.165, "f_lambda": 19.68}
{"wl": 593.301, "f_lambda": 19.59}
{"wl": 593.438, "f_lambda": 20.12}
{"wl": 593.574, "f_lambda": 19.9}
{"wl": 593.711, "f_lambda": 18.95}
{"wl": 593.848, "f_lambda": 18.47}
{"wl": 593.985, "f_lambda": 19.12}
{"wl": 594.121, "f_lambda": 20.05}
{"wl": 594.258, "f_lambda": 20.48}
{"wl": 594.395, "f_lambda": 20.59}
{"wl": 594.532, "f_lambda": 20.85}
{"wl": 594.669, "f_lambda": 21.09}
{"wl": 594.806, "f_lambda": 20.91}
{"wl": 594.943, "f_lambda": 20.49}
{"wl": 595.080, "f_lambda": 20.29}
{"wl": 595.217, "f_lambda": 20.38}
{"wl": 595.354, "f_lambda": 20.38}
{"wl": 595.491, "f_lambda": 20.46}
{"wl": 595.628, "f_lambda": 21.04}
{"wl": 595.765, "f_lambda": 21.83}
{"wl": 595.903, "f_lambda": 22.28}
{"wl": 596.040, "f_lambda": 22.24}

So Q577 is 0.161 nm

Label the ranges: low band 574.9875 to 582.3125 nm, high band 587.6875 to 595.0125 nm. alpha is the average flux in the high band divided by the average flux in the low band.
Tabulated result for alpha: 0.89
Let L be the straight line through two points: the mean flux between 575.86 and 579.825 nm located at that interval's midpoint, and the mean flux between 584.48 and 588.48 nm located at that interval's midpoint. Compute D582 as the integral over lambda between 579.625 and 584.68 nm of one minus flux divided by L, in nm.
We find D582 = -0.32 nm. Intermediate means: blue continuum 20.6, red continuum 20.3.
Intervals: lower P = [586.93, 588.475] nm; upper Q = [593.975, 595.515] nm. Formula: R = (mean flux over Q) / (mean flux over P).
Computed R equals 1.1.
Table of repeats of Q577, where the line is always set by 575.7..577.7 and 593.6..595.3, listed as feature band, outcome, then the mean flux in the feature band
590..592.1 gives 0.06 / 19.8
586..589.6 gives 0.39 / 18.2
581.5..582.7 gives -0.11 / 22.6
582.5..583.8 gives -0.07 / 21.7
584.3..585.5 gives -0.06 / 21.7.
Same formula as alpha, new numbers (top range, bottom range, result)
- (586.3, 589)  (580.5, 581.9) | 0.89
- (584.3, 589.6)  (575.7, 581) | 0.92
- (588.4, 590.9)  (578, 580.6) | 0.78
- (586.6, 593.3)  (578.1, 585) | 0.87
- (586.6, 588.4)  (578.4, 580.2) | 0.89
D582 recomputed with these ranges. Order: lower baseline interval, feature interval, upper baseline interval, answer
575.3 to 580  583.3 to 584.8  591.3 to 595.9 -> -0.05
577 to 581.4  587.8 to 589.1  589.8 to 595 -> 0.26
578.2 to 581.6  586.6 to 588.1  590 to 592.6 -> 0.03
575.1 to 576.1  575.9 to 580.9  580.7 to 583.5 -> 0.13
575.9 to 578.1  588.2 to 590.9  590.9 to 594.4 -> 0.45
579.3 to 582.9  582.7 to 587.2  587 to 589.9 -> -0.35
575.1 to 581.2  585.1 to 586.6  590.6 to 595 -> 0.01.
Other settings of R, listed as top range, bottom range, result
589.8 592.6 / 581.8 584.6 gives 0.90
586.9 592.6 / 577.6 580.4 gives 0.88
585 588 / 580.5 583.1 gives 0.93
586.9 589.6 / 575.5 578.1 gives 0.85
